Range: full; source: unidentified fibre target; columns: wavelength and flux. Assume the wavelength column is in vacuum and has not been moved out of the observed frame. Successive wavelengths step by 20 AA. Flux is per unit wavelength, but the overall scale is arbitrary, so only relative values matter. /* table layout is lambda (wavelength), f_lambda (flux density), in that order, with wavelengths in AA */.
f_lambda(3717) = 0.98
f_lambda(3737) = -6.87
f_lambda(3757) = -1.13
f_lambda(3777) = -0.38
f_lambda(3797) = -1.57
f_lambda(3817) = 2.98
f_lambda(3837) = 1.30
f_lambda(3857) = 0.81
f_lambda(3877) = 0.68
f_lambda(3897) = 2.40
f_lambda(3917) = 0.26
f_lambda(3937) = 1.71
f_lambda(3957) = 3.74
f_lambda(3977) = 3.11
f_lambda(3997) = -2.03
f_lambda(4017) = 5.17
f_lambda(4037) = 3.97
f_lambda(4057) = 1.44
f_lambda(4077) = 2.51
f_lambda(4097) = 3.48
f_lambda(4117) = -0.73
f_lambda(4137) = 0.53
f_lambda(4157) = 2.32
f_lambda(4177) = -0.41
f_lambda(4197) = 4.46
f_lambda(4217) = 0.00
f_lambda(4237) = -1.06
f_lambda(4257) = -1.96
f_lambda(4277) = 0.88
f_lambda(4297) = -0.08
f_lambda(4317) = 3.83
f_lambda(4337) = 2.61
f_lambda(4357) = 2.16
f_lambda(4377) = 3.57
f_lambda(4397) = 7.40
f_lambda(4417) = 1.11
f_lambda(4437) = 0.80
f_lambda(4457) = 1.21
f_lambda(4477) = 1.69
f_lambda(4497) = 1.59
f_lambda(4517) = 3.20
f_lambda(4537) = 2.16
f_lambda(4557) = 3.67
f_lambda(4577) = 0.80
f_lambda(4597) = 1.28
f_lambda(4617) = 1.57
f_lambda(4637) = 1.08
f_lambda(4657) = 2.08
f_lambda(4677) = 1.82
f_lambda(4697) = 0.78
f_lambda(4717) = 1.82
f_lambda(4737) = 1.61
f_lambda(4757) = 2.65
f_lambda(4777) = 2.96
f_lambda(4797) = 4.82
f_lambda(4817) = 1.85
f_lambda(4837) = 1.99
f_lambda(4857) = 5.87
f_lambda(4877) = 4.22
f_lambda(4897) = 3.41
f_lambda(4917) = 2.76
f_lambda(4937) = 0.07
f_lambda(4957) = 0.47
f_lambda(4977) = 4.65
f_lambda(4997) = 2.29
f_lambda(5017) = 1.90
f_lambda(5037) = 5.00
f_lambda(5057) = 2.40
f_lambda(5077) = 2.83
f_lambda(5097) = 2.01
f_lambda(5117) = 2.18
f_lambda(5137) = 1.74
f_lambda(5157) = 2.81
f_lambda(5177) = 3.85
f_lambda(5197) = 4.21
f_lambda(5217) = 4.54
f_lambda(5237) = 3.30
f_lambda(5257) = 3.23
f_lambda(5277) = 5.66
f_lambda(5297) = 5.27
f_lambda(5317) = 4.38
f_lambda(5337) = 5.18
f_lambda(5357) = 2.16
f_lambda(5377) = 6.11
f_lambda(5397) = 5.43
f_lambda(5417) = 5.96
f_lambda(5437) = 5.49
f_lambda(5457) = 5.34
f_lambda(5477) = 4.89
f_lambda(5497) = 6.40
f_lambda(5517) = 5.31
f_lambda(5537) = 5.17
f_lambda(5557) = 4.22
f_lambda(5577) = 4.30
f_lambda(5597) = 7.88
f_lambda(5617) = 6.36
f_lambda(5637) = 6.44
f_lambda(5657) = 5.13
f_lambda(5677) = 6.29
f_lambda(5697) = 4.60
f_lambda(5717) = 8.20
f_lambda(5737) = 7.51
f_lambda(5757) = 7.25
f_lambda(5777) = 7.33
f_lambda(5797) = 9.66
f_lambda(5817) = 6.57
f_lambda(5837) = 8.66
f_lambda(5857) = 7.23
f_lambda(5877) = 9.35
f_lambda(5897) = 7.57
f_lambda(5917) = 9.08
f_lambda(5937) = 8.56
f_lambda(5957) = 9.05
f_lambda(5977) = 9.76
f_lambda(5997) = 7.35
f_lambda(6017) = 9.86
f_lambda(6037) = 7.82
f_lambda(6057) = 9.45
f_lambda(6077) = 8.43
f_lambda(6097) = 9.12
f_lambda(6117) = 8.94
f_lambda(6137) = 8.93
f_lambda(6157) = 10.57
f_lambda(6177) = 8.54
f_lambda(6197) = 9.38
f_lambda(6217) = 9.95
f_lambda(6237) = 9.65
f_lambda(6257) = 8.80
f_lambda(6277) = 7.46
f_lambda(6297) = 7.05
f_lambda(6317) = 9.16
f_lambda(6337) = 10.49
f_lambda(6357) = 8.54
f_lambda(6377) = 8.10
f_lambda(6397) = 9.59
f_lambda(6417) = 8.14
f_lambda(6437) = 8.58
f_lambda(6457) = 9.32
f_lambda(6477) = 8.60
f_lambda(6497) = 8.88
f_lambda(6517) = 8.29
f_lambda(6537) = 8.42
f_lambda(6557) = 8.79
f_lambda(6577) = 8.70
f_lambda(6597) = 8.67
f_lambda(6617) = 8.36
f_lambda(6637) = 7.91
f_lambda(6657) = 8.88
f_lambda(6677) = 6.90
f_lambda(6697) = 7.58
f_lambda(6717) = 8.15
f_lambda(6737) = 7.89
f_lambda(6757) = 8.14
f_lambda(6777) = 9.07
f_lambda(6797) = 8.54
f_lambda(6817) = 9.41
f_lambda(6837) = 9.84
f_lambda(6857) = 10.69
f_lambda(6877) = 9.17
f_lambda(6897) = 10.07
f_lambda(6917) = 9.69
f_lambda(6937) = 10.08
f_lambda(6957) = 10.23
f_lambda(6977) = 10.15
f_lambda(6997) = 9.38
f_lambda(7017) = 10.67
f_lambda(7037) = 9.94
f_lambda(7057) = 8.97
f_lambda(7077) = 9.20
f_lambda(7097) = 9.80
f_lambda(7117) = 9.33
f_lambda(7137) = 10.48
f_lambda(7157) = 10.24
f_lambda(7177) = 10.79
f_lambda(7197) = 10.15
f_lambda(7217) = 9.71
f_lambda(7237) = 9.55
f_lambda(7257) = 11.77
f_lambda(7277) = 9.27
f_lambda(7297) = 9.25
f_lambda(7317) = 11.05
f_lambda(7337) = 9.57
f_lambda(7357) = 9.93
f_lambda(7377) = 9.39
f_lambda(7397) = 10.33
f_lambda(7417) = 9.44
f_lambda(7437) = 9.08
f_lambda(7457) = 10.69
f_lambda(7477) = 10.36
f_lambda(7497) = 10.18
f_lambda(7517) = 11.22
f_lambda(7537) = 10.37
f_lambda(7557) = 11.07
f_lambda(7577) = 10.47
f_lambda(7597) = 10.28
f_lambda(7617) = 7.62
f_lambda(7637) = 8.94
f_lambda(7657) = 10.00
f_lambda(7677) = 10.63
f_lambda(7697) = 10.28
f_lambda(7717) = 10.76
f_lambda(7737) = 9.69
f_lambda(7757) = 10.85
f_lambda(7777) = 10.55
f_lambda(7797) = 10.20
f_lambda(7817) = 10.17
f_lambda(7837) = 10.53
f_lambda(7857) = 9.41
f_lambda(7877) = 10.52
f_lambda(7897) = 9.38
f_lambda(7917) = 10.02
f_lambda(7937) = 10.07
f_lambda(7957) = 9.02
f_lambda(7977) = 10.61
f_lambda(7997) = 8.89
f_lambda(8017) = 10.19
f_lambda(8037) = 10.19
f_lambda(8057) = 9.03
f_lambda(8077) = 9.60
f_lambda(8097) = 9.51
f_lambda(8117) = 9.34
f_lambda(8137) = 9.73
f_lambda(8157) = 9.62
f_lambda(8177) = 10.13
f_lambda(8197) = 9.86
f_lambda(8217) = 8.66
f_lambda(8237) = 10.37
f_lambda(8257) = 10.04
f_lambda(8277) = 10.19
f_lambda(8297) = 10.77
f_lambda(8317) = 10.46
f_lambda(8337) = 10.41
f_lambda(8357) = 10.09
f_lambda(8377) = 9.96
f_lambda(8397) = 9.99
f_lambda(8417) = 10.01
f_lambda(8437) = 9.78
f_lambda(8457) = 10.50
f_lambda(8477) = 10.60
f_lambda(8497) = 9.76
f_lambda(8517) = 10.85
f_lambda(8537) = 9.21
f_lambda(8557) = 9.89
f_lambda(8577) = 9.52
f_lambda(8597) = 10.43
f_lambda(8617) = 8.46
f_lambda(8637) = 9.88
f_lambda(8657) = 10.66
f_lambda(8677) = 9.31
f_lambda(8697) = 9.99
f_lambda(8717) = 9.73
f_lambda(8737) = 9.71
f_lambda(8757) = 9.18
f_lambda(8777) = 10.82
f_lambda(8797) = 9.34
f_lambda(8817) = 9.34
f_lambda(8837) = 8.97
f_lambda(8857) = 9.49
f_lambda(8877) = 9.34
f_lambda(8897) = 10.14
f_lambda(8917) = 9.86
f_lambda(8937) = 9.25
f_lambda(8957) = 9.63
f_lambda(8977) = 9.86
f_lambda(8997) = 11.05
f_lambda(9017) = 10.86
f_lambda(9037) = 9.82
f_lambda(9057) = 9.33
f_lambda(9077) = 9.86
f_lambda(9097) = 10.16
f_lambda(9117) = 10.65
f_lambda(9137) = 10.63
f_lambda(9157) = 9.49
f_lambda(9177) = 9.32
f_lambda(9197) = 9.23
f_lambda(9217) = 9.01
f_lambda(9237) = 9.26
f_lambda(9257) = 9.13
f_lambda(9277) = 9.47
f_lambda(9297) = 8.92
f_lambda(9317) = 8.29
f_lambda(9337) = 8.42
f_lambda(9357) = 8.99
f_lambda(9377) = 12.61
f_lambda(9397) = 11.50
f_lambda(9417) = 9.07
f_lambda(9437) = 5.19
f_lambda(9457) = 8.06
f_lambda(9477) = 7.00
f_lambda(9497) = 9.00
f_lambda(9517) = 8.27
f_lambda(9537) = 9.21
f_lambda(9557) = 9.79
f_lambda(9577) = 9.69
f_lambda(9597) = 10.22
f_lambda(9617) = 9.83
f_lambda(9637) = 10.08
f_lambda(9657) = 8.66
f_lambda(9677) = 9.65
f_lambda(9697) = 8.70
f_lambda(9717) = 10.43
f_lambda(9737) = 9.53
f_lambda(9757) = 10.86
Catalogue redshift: 0.292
